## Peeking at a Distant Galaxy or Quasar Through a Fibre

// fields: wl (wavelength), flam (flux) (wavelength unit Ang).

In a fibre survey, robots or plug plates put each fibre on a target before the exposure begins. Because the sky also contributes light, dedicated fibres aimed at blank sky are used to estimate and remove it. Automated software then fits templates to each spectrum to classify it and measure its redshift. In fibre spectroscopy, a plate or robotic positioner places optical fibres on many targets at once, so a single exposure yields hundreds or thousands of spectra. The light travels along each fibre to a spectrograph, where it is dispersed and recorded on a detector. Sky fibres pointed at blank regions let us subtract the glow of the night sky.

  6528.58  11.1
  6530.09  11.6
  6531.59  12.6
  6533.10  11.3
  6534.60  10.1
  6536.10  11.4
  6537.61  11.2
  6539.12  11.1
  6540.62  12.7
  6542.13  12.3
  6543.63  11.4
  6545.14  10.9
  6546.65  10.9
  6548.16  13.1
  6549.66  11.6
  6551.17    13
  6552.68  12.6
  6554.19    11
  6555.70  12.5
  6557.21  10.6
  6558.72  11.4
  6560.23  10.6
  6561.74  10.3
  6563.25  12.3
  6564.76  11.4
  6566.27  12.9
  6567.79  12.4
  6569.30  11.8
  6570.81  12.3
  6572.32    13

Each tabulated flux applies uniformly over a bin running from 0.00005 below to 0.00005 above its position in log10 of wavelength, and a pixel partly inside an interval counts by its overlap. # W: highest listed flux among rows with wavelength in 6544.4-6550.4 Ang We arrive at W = 13.1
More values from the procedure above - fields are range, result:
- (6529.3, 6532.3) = 12.6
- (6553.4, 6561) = 12.5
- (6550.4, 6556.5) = 13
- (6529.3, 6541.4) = 12.7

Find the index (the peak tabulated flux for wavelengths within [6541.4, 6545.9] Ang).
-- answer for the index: 12.3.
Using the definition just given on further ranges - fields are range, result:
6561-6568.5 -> 12.9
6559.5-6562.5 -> 10.6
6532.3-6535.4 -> 11.3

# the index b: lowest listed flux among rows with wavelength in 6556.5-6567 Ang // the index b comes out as 10.3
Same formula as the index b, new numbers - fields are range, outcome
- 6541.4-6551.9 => 10.9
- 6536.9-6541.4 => 11.1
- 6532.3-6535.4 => 10.1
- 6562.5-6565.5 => 11.4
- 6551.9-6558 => 10.6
